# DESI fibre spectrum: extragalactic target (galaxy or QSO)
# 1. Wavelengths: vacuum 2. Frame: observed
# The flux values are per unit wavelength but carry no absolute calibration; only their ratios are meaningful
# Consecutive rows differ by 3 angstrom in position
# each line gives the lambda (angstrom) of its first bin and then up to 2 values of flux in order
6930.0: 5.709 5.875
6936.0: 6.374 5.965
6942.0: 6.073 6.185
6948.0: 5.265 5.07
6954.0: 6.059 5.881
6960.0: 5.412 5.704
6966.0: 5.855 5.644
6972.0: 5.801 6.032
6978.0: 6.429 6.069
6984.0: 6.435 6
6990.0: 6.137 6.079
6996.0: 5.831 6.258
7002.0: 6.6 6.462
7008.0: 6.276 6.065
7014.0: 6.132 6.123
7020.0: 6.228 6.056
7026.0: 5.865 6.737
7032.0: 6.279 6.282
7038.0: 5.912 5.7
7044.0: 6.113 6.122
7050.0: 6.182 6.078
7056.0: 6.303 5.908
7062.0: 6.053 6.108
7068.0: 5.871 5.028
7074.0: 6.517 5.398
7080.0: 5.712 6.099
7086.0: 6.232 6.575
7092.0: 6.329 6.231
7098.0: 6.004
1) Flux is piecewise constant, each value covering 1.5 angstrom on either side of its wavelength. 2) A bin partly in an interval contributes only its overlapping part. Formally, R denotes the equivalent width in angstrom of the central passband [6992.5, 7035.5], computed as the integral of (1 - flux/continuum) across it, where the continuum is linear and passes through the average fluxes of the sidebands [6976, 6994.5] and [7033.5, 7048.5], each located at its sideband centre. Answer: -0.8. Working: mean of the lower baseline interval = 6.19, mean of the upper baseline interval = 6.03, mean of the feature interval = 6.22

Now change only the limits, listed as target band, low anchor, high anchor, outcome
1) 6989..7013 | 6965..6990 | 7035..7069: -0.7 angstrom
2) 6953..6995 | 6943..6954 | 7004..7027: -1.1 angstrom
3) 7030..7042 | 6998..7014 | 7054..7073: 0.0 angstrom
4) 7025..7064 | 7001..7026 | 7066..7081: -1.1 angstrom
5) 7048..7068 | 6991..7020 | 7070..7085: -0.6 angstrom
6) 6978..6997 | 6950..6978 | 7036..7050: -0.9 angstrom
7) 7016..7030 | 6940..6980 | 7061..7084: -0.9 angstrom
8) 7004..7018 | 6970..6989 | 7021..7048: -0.2 angstrom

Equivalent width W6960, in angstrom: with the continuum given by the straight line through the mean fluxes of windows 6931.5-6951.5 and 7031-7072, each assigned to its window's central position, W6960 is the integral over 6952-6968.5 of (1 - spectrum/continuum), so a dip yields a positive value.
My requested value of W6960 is 0.4 angstrom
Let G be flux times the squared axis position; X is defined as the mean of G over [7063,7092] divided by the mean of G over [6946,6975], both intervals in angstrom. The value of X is 1.1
